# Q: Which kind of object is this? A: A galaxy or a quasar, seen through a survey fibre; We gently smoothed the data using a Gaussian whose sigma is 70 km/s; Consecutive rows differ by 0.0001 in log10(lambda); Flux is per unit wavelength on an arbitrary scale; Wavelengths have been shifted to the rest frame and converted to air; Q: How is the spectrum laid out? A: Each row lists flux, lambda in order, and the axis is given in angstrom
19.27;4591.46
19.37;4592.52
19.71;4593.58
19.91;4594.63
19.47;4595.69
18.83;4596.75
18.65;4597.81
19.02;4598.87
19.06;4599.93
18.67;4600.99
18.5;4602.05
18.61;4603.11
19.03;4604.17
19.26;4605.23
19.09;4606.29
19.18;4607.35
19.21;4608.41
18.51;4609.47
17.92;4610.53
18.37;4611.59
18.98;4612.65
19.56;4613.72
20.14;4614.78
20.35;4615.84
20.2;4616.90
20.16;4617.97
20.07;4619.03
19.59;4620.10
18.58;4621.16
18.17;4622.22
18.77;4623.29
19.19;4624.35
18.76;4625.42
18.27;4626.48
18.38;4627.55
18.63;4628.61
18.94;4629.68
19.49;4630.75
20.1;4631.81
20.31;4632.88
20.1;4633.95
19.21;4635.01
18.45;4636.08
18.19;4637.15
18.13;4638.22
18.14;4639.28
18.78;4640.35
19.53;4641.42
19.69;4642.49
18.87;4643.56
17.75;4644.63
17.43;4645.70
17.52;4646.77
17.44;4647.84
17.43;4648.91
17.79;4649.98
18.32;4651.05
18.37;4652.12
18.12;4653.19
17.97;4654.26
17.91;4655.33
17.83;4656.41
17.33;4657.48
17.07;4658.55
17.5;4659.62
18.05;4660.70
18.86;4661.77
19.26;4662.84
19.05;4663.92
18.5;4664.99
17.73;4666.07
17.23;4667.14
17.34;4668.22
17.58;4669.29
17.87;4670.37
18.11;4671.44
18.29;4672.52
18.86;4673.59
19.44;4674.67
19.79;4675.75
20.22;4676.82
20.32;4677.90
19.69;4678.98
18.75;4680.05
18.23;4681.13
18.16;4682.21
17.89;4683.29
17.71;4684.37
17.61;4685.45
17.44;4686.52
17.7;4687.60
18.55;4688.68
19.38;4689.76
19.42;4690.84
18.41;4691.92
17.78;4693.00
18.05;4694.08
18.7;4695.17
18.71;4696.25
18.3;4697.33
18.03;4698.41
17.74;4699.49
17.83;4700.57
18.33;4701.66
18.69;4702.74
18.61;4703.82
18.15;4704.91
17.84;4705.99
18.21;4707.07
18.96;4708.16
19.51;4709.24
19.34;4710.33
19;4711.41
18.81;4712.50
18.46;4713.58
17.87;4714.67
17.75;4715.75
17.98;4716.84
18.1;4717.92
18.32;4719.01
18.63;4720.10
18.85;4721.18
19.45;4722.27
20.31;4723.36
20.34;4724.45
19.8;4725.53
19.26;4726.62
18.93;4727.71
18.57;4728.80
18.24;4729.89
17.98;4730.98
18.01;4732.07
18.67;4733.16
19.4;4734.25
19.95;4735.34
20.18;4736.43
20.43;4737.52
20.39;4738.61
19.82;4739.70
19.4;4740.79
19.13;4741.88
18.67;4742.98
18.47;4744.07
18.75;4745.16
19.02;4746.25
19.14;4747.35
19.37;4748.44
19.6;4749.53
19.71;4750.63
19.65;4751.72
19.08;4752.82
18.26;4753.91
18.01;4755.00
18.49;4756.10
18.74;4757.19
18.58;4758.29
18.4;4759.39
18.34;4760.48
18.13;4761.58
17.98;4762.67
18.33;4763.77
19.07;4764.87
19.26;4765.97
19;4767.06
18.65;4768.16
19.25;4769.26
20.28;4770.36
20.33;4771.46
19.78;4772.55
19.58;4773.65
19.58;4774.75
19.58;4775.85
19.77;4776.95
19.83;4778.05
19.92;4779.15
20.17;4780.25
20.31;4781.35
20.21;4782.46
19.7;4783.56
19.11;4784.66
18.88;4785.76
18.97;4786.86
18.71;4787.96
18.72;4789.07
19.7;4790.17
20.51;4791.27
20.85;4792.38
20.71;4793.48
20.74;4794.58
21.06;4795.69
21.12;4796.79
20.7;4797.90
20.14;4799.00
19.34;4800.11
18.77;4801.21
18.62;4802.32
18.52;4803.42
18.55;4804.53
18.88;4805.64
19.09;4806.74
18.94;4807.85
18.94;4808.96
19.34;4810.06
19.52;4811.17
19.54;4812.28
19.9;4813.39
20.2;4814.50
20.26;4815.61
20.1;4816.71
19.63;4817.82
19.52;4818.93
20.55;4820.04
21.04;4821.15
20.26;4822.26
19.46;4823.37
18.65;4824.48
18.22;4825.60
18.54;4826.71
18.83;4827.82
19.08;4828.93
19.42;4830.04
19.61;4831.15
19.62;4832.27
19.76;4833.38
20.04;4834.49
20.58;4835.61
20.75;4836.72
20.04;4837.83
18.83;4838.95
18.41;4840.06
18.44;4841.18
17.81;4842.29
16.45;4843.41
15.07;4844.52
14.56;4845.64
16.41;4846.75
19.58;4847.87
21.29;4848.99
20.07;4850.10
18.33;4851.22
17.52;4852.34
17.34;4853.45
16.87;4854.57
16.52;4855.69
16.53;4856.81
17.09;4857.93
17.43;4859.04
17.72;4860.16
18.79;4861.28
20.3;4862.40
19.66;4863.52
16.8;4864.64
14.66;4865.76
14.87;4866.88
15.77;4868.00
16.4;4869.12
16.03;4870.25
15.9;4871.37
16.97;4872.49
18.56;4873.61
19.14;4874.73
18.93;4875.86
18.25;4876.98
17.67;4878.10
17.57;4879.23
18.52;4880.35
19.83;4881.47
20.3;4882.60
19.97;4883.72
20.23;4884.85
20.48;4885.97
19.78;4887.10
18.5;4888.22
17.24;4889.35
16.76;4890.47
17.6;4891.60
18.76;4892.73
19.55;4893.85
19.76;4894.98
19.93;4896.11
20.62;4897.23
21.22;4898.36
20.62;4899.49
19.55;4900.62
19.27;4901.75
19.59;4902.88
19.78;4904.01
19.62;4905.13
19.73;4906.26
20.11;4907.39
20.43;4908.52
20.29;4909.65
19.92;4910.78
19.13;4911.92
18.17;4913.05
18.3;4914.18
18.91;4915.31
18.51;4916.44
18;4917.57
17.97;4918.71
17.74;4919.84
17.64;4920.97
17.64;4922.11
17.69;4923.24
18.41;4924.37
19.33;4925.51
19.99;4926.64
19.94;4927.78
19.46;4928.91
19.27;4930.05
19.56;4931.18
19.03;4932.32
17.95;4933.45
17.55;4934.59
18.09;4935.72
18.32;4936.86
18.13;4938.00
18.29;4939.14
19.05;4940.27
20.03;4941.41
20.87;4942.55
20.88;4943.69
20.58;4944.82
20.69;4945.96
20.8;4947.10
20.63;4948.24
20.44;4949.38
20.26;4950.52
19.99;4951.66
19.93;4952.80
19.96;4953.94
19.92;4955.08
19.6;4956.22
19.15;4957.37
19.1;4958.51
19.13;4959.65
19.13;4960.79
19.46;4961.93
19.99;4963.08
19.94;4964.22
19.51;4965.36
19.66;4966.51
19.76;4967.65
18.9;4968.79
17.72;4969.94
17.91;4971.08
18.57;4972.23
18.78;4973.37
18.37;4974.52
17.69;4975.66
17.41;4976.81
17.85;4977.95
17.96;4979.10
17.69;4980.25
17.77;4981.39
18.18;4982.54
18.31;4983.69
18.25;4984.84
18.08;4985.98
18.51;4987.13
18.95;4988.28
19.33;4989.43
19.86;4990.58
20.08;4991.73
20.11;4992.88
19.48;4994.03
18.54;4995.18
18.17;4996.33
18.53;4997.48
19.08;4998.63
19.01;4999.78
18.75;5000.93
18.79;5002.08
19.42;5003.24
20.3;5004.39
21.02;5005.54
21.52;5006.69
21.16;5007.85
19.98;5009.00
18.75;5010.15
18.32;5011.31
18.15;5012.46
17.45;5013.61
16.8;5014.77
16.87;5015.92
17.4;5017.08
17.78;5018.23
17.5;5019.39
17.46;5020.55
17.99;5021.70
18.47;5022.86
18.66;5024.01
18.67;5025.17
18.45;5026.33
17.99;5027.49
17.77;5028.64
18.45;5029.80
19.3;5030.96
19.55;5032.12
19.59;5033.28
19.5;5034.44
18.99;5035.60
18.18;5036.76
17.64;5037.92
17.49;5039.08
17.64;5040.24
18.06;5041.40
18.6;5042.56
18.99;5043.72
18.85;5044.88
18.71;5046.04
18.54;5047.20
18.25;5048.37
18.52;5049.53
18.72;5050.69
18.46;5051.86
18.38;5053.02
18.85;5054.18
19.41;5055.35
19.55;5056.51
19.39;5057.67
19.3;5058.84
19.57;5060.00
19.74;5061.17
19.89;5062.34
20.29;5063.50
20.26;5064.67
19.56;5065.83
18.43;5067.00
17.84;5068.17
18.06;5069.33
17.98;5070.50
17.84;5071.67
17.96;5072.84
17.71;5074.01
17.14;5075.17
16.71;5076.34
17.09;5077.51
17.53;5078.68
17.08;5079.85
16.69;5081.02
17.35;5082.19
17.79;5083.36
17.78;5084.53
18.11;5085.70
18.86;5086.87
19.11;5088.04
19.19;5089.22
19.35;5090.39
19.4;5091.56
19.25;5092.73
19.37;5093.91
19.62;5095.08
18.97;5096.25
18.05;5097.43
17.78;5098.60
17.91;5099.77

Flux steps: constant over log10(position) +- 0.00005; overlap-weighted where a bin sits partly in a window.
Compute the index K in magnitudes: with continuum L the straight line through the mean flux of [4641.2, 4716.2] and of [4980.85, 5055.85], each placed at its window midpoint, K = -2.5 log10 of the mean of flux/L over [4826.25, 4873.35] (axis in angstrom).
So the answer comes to 0.032 mag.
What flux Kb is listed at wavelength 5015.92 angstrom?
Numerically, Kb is 16.87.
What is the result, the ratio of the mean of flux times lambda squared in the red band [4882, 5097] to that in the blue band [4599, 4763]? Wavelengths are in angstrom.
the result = 1.1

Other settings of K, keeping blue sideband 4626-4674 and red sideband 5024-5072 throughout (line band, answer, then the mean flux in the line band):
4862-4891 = 0.03 mag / 18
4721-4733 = -0.04 mag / 19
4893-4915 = -0.06 mag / 19.7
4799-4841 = -0.05 mag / 19.4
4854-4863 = 0.05 mag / 17.7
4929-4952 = -0.05 mag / 19.5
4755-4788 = -0.04 mag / 19.2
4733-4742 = -0.08 mag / 19.8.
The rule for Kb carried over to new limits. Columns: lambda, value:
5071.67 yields 17.84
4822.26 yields 20.26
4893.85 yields 19.55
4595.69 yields 19.47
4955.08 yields 19.92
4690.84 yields 19.42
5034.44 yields 19.5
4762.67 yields 17.98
